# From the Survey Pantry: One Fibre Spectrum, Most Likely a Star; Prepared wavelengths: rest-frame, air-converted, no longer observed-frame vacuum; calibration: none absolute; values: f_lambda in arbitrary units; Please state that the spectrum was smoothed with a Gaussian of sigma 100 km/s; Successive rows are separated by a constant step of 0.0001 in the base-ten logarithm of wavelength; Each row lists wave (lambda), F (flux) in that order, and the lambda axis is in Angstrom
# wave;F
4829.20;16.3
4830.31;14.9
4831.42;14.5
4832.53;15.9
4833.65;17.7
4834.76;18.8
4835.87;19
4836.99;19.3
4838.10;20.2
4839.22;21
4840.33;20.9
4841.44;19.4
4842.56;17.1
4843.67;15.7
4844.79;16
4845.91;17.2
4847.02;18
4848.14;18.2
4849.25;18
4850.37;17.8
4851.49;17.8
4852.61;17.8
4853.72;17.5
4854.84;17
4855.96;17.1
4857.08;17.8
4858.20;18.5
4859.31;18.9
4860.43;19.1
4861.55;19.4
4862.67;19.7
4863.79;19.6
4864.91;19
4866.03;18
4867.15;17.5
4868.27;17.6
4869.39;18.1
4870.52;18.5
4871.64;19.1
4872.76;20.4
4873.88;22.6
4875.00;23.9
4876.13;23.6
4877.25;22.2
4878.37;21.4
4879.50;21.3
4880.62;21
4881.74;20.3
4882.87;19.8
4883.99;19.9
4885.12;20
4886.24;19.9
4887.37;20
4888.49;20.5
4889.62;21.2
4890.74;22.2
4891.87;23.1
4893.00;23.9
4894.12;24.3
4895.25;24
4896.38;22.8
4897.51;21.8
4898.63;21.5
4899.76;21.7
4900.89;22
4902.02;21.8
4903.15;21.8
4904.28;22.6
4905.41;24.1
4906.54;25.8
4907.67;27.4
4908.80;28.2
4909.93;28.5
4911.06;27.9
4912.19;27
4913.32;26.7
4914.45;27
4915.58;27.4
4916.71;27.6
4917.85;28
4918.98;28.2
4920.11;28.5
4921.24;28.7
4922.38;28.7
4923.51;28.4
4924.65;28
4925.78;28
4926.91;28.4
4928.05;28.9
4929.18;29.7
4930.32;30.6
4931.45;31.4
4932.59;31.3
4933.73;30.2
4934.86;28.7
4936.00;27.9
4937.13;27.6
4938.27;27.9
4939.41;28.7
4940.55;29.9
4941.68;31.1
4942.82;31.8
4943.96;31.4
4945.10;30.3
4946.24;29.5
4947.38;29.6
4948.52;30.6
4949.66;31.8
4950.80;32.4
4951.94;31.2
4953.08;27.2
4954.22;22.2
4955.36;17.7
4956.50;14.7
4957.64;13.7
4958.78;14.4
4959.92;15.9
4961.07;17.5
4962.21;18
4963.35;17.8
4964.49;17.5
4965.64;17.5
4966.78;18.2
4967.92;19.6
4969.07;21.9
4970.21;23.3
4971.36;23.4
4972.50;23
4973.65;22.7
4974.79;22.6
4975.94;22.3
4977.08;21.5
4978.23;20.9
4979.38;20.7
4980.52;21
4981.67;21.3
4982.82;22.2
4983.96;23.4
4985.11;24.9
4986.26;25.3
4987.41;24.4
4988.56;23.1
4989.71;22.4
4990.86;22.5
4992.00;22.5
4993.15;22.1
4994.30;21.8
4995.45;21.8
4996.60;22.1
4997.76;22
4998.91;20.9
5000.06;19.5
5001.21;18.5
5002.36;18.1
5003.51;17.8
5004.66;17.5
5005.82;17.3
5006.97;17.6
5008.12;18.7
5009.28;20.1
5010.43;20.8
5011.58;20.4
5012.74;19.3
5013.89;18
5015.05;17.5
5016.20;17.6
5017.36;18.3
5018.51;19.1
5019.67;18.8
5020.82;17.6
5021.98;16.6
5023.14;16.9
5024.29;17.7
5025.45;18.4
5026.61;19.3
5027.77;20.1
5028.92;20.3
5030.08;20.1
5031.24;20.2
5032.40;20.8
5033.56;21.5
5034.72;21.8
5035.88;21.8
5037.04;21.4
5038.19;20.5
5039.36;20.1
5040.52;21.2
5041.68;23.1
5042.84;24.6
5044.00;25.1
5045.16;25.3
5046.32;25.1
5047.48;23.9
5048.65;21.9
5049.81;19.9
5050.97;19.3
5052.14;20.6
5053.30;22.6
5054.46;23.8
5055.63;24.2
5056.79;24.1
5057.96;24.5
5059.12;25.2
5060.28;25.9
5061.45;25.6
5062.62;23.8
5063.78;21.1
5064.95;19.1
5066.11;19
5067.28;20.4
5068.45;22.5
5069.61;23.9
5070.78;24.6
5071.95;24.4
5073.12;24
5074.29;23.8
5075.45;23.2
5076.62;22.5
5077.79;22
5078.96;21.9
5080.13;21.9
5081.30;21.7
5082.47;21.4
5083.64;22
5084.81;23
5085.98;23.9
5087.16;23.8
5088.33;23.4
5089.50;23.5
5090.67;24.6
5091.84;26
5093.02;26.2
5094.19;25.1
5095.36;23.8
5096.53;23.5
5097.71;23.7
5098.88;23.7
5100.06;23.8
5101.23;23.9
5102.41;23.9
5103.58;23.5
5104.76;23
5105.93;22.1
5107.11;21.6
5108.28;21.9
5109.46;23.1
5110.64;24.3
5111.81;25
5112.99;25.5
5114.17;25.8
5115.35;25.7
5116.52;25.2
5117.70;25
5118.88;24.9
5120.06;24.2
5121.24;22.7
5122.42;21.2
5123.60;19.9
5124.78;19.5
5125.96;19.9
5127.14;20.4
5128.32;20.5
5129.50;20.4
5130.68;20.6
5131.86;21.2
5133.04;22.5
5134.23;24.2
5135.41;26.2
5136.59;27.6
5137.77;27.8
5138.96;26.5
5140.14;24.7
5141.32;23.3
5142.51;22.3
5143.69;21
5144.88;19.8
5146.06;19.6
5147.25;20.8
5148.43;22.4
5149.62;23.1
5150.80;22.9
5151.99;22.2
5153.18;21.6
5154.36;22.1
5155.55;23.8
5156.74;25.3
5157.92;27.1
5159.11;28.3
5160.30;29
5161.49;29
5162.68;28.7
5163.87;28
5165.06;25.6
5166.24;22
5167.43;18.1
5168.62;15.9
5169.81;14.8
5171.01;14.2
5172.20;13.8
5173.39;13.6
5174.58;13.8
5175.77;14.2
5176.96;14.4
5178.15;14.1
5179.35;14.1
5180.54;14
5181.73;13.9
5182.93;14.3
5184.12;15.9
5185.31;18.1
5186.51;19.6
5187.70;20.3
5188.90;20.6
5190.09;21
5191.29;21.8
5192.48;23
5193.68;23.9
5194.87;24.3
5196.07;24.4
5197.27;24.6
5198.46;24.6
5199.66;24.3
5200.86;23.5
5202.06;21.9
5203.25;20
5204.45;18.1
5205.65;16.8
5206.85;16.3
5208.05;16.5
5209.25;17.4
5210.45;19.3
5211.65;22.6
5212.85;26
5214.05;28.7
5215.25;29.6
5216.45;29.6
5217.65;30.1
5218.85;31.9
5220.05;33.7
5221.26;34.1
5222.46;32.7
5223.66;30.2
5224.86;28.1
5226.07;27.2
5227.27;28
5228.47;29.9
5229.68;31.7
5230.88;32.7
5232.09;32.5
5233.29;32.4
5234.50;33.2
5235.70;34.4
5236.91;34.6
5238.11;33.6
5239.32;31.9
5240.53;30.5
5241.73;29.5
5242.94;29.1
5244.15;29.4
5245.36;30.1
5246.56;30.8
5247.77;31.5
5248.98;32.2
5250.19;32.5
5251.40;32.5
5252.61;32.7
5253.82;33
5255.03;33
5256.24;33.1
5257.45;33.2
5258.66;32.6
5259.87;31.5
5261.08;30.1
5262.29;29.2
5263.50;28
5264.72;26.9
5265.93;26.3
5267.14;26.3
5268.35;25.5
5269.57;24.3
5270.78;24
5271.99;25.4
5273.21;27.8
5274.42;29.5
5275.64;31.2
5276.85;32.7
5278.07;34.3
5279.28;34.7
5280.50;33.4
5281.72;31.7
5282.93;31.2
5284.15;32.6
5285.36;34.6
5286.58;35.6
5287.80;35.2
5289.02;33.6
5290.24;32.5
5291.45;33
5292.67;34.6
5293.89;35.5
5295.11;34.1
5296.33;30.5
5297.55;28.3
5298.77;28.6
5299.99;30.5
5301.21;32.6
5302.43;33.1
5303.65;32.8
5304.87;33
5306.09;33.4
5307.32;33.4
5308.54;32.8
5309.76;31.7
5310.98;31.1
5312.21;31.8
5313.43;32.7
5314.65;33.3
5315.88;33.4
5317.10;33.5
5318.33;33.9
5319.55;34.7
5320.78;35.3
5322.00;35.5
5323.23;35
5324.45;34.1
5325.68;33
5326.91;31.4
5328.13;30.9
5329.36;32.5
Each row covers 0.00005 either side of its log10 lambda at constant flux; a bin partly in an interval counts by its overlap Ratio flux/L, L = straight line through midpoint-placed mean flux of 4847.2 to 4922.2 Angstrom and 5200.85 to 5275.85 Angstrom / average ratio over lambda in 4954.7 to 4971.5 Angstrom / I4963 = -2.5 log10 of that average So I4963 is 0.29 mag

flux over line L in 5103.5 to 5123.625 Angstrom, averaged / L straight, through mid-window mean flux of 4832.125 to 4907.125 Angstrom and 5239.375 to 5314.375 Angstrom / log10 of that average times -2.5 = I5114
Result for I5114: 0.13 mag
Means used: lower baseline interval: 20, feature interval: 23.7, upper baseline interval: 31.3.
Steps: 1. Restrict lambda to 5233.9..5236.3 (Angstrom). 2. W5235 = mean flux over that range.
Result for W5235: 33.9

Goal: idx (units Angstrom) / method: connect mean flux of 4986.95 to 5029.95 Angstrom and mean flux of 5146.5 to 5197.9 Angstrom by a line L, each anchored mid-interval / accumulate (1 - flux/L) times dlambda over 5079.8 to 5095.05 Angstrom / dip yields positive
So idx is -2.7 Angstrom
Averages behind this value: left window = 19.6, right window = 20.5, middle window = 23.6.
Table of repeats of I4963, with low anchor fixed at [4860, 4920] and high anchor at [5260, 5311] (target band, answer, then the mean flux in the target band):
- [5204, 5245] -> 0.054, 28.4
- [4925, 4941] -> -0.238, 29.2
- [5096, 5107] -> 0.162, 23.4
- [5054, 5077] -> 0.133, 23.3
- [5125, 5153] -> 0.232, 22.5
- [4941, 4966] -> -0.001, 23.9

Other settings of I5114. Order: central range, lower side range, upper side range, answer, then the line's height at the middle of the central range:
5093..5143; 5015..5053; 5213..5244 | 0.07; 25.1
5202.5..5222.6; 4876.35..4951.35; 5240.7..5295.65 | 0.22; 30.3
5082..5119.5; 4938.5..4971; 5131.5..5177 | -0.06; 22.6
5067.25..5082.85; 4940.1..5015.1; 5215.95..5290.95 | 0.11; 25.3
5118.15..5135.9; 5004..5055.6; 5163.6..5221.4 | -0.07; 20.6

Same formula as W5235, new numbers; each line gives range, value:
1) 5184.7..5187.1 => 18.8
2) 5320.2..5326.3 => 34.6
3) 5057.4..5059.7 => 24.9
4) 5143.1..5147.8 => 20.3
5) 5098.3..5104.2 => 23.7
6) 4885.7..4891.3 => 20.8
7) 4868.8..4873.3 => 19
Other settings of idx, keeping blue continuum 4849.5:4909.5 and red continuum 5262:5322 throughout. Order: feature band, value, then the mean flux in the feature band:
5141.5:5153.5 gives 2.7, 21.6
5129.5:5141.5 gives 1.4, 24.3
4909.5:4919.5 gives -2.7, 27.6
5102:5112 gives 1.4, 23.1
